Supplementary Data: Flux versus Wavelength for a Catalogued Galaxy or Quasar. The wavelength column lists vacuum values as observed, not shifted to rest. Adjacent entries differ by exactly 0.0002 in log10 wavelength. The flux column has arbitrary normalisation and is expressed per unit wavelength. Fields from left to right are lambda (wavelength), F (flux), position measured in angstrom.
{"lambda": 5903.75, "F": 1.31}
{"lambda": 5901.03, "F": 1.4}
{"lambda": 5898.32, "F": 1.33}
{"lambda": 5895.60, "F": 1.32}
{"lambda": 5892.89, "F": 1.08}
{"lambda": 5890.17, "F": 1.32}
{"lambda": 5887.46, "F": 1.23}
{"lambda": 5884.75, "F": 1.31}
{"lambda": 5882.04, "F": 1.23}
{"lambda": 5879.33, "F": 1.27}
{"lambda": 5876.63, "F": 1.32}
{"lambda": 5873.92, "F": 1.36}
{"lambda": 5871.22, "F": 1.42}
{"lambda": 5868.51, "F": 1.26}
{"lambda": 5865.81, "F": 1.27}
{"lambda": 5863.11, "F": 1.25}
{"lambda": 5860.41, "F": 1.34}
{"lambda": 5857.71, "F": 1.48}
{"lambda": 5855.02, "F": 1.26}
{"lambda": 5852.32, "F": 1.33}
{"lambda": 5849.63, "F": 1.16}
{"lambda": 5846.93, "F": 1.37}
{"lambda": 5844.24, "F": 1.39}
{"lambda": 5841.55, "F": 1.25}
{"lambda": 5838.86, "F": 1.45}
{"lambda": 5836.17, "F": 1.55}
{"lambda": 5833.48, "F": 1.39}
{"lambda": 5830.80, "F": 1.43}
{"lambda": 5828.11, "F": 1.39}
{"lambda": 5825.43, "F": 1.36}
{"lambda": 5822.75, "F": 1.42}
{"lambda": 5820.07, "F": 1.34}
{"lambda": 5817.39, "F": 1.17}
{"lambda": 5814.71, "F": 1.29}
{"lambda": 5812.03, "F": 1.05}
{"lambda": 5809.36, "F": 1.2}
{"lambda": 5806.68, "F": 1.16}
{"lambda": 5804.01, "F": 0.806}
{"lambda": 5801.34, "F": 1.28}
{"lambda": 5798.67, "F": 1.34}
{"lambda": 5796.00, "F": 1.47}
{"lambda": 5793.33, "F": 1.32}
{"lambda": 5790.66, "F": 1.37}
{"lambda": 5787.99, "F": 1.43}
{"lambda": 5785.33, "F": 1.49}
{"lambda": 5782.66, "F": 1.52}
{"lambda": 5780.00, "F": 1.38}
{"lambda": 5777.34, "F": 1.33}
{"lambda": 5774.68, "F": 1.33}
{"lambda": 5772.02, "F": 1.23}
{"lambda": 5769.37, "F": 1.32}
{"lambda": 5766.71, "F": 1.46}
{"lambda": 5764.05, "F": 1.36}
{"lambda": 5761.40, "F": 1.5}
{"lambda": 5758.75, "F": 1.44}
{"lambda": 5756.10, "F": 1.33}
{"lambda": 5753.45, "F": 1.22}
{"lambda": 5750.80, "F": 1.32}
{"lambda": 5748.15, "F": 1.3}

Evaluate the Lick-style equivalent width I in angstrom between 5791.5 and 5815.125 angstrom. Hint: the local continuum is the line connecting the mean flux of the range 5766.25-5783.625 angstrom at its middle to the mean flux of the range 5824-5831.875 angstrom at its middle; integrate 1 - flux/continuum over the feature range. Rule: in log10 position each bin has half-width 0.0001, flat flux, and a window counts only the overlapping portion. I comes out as 2.8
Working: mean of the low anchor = 1.36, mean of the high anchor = 1.39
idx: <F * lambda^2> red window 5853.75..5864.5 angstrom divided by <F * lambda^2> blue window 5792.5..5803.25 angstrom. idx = 1.03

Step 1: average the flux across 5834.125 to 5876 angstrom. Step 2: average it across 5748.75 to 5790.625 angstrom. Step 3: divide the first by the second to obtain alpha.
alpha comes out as 0.98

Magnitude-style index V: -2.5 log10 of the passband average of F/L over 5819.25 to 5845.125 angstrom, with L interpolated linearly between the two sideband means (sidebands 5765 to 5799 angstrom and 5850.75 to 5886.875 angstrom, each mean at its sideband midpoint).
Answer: -0.04 mag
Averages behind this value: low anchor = 1.38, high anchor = 1.31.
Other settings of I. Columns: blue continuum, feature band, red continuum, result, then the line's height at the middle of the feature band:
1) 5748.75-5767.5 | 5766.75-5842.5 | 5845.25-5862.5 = 1.13 angstrom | 1.35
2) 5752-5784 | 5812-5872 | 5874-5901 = -1.09 angstrom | 1.31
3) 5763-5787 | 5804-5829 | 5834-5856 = 2.26 angstrom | 1.36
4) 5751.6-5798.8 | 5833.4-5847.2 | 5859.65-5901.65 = -0.80 angstrom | 1.33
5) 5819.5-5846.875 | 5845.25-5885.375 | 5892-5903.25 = 1.08 angstrom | 1.35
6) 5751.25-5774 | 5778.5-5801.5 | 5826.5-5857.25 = -0.80 angstrom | 1.36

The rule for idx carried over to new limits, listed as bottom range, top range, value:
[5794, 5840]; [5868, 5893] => 1.01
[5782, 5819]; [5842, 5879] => 1.06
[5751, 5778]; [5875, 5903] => 0.99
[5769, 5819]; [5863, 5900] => 1.03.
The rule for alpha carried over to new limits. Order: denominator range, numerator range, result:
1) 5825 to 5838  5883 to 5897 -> 0.88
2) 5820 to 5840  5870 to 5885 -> 0.93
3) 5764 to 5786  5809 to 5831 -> 0.94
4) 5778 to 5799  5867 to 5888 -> 0.92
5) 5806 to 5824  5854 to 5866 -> 1.08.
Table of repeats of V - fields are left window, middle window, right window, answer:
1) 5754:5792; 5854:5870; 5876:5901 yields -0.01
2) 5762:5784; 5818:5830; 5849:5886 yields -0.02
